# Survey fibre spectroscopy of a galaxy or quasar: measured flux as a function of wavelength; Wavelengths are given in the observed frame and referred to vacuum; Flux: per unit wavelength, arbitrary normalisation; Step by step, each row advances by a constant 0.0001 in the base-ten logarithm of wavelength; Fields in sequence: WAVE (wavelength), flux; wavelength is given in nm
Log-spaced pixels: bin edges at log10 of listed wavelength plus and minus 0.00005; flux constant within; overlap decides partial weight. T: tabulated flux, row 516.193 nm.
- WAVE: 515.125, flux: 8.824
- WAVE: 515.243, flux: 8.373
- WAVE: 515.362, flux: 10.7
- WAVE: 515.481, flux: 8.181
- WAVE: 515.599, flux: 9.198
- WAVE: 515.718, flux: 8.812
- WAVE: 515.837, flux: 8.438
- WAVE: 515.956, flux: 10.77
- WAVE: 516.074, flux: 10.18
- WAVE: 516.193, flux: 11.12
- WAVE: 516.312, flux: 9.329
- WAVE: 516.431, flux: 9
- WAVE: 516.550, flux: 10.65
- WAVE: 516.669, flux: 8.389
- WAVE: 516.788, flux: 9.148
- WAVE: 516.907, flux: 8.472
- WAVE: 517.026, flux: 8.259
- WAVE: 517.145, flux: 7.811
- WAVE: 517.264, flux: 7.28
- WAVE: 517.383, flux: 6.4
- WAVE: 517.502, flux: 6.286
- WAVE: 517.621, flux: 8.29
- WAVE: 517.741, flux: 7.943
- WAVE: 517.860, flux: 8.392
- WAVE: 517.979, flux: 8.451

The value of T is 11.12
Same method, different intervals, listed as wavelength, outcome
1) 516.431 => 9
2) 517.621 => 8.29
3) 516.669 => 8.389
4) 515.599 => 9.198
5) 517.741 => 7.943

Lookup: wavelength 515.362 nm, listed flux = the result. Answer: 10.7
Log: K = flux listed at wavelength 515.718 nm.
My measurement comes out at 8.812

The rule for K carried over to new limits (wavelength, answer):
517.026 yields 8.259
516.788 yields 9.148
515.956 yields 10.77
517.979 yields 8.451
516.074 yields 10.18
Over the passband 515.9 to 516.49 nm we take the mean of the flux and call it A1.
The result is 10.1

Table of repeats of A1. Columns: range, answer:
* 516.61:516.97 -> 8.67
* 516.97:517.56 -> 7.21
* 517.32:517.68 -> 7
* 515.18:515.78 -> 9.05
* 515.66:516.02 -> 9.36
